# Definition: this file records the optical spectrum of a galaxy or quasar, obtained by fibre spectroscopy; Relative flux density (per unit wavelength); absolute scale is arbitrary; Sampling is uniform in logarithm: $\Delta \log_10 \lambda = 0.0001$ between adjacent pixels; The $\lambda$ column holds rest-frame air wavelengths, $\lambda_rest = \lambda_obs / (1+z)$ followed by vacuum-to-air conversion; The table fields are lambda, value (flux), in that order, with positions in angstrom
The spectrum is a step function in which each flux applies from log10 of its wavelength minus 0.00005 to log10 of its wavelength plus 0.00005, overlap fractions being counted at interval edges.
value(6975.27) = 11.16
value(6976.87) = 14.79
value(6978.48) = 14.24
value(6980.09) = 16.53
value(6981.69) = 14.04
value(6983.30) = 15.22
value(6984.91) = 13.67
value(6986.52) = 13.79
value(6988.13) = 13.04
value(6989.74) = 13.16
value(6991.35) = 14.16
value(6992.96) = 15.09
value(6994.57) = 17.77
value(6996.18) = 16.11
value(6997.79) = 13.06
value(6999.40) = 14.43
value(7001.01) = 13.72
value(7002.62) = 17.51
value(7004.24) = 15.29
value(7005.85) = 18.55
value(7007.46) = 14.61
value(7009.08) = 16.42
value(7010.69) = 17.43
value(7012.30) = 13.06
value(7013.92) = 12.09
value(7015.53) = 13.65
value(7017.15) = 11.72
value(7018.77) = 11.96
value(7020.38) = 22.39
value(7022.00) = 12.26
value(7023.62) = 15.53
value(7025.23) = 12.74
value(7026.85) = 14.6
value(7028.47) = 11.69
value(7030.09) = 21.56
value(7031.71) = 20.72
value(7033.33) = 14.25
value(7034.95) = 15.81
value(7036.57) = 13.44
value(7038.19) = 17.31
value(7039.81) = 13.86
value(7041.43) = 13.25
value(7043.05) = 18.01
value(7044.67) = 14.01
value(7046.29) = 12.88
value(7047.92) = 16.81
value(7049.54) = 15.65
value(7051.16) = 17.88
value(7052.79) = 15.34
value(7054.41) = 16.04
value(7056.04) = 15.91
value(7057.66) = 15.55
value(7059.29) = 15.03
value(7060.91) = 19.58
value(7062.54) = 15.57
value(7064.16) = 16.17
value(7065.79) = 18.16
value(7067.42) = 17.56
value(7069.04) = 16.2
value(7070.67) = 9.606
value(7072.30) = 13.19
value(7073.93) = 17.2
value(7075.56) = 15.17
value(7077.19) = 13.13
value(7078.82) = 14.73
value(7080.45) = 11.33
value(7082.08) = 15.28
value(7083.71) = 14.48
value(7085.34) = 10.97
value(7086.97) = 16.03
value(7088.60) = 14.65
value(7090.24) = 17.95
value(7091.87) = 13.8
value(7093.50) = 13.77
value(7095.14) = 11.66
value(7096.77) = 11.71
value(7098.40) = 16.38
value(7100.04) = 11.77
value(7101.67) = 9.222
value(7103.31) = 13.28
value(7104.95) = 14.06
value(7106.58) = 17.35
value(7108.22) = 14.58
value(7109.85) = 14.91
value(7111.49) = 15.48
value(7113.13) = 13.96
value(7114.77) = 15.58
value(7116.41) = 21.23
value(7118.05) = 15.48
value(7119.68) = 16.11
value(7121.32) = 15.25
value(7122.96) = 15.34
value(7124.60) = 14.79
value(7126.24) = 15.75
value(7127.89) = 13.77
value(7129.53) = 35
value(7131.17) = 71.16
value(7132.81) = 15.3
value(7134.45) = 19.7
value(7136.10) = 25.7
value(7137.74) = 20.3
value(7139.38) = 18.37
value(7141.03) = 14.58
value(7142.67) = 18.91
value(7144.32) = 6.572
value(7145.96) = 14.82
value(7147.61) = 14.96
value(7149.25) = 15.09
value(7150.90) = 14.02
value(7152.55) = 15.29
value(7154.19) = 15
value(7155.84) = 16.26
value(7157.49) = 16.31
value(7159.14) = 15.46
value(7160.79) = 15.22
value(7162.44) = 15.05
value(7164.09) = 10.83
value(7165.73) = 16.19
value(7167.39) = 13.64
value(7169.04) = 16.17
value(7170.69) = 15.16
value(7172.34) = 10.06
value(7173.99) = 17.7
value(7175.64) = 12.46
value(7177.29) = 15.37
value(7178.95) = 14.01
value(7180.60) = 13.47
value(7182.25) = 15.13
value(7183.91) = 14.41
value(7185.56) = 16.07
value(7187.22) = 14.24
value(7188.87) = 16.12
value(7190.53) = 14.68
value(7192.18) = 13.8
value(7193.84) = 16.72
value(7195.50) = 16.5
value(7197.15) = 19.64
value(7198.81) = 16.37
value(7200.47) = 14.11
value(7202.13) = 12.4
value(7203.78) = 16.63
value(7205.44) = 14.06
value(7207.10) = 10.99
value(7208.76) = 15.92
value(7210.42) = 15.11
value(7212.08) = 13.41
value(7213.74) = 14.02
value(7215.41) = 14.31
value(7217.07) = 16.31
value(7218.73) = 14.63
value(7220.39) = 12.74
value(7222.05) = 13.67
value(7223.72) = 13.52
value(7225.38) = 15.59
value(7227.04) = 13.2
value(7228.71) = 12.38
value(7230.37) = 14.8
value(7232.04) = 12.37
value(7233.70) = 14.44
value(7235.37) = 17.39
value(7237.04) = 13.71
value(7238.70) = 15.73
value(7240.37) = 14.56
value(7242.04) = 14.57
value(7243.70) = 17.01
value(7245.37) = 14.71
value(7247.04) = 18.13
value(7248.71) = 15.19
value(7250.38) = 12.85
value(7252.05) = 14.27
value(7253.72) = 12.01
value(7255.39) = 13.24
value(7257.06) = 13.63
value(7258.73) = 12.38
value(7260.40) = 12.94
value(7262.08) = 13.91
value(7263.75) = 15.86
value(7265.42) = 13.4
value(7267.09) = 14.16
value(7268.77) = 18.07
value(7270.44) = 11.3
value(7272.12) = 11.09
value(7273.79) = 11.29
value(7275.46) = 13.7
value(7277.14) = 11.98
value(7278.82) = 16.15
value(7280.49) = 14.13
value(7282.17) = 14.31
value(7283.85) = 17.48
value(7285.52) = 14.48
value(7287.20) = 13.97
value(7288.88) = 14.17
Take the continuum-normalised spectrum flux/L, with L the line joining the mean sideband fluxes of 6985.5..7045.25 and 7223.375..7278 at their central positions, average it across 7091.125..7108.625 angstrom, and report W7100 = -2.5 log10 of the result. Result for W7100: 0.10 mag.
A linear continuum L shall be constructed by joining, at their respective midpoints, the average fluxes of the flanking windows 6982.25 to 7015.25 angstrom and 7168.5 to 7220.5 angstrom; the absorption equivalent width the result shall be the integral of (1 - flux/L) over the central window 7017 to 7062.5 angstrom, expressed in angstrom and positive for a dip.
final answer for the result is -2.3 angstrom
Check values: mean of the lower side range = 14.9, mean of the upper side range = 14.8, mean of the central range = 15.6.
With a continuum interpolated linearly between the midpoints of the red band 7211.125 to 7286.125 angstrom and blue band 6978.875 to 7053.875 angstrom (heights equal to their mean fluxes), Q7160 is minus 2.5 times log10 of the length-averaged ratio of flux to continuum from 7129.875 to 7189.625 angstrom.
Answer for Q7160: -0.17 mag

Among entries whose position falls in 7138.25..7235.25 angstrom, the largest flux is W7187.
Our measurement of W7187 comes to 19.64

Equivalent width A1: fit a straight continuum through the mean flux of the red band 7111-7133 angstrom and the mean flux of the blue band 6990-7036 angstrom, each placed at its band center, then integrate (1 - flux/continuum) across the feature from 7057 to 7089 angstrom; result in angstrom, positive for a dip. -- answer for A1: 6.1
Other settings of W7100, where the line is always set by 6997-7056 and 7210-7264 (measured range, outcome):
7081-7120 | 0.029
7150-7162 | -0.049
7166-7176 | 0.016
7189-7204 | -0.083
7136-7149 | -0.104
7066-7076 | 0.004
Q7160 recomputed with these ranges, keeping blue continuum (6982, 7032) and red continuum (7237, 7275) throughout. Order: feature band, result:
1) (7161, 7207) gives -0.03 mag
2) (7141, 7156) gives 0.00 mag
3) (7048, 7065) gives -0.10 mag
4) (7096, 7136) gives -0.25 mag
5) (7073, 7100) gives 0.04 mag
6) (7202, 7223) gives 0.00 mag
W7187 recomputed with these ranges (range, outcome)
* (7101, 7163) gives 71.16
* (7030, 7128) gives 21.56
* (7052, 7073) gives 19.58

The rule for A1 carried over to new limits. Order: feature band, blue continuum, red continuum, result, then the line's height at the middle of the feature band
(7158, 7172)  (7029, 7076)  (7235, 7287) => 0.4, 15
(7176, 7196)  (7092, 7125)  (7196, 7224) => -0.5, 14.6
